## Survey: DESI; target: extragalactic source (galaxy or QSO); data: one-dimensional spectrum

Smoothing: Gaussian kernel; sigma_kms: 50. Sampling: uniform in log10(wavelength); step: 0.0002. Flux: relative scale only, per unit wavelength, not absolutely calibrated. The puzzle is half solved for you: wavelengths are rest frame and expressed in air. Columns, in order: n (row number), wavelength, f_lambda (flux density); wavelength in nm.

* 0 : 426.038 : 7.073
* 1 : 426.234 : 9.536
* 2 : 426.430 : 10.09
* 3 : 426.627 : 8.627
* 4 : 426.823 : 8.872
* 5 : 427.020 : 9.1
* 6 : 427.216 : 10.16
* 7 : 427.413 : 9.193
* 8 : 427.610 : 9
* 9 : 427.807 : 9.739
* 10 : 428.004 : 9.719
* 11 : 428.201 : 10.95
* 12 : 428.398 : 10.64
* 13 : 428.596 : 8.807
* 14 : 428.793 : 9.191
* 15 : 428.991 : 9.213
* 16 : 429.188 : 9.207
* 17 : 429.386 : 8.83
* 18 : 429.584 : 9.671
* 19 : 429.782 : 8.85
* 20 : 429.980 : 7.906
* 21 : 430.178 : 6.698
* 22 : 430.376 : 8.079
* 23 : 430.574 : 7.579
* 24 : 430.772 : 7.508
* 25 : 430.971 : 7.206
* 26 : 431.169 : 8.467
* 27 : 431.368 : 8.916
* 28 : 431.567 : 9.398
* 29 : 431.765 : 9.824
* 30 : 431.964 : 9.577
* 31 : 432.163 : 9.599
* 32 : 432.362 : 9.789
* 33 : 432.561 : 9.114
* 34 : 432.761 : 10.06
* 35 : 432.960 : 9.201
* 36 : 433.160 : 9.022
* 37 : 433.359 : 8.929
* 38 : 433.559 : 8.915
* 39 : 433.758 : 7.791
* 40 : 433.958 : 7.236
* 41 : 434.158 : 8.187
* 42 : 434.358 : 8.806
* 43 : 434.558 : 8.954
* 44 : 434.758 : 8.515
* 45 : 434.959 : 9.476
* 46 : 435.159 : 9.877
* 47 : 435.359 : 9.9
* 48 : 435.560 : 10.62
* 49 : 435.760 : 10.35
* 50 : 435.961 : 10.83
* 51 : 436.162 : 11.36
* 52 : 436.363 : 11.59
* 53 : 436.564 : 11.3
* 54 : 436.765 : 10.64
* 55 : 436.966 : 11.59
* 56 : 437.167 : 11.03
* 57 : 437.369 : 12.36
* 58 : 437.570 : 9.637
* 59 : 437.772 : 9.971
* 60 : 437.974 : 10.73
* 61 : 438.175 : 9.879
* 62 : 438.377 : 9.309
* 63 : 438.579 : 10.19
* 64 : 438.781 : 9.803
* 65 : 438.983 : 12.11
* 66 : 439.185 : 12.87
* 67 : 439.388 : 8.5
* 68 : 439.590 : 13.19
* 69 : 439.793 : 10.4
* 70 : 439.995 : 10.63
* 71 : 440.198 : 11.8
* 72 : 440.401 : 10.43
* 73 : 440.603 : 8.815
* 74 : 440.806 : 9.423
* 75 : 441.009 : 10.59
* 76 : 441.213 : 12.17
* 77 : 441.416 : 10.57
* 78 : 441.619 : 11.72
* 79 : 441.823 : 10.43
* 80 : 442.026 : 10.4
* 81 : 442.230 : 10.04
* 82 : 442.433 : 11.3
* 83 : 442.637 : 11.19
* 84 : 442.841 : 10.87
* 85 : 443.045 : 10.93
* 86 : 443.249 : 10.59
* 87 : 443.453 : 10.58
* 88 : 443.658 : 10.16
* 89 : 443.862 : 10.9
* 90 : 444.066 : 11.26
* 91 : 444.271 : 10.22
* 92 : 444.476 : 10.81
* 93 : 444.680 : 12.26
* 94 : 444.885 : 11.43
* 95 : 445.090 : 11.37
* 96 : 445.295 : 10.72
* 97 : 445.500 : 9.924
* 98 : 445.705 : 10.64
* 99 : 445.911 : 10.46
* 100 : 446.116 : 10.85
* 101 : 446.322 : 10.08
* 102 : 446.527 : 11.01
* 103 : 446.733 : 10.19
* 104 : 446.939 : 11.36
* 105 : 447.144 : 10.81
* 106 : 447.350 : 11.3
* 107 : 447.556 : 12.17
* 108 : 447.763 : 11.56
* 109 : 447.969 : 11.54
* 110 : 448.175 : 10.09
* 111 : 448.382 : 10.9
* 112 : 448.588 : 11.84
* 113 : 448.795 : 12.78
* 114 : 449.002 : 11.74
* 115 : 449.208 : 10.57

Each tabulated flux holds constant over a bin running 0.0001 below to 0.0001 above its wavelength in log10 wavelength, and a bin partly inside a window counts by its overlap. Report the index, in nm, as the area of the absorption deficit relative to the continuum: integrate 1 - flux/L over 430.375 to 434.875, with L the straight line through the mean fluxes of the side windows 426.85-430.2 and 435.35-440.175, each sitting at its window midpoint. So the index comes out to 0.55 nm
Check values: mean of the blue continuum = 9.28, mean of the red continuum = 10.8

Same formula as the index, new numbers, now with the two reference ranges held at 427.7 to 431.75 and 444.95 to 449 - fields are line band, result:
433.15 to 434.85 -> 0.17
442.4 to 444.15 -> -0.04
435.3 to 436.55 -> -0.16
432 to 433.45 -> -0.03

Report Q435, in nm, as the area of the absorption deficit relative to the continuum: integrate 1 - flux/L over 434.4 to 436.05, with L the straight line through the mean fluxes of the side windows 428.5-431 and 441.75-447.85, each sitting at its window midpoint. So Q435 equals -0.08 nm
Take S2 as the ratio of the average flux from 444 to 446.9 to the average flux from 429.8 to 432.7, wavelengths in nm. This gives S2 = 1.26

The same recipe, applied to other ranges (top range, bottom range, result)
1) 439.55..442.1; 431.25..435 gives 1.20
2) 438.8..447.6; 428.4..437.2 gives 1.17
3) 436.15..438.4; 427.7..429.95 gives 1.14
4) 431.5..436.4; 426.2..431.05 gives 1.05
